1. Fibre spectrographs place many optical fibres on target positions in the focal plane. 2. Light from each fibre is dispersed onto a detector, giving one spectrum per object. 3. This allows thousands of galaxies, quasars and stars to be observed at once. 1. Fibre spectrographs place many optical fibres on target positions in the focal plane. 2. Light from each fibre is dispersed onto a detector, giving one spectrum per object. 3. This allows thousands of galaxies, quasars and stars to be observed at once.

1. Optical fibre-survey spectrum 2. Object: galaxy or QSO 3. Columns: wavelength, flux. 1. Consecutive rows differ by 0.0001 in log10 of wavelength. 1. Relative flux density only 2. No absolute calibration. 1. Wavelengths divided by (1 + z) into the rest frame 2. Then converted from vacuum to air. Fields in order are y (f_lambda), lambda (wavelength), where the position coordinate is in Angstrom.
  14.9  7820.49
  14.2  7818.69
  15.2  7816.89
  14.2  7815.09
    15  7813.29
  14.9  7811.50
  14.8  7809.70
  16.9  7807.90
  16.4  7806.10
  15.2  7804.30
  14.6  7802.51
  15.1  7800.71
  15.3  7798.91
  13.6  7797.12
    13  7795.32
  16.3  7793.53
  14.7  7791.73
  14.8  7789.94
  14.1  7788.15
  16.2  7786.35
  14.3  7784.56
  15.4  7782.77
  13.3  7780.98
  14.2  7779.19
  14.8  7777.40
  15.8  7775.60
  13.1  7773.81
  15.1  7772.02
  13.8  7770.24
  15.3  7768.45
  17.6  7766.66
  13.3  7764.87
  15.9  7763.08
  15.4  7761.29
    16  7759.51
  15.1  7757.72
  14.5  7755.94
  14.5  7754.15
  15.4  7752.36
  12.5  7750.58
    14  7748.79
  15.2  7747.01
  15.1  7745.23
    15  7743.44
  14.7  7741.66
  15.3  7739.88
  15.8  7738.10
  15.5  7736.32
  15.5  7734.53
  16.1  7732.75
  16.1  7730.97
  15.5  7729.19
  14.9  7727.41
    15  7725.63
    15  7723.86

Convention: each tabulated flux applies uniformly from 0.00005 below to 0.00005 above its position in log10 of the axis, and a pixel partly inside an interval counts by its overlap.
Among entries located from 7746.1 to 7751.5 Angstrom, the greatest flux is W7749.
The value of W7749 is 15.2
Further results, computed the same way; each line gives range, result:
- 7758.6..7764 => 16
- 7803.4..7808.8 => 16.9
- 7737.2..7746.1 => 15.8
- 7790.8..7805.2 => 16.3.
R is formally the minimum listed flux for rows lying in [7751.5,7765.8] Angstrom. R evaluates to 13.3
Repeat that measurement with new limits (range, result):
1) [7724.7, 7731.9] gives 14.9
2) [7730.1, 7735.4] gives 15.5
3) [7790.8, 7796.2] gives 13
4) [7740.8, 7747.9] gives 14.7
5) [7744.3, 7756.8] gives 12.5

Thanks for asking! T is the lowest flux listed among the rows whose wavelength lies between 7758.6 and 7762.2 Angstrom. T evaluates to 15.4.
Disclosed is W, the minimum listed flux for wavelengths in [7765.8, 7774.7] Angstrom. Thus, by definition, 13.1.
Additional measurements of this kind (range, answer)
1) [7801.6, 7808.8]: 14.6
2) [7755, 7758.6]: 14.5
